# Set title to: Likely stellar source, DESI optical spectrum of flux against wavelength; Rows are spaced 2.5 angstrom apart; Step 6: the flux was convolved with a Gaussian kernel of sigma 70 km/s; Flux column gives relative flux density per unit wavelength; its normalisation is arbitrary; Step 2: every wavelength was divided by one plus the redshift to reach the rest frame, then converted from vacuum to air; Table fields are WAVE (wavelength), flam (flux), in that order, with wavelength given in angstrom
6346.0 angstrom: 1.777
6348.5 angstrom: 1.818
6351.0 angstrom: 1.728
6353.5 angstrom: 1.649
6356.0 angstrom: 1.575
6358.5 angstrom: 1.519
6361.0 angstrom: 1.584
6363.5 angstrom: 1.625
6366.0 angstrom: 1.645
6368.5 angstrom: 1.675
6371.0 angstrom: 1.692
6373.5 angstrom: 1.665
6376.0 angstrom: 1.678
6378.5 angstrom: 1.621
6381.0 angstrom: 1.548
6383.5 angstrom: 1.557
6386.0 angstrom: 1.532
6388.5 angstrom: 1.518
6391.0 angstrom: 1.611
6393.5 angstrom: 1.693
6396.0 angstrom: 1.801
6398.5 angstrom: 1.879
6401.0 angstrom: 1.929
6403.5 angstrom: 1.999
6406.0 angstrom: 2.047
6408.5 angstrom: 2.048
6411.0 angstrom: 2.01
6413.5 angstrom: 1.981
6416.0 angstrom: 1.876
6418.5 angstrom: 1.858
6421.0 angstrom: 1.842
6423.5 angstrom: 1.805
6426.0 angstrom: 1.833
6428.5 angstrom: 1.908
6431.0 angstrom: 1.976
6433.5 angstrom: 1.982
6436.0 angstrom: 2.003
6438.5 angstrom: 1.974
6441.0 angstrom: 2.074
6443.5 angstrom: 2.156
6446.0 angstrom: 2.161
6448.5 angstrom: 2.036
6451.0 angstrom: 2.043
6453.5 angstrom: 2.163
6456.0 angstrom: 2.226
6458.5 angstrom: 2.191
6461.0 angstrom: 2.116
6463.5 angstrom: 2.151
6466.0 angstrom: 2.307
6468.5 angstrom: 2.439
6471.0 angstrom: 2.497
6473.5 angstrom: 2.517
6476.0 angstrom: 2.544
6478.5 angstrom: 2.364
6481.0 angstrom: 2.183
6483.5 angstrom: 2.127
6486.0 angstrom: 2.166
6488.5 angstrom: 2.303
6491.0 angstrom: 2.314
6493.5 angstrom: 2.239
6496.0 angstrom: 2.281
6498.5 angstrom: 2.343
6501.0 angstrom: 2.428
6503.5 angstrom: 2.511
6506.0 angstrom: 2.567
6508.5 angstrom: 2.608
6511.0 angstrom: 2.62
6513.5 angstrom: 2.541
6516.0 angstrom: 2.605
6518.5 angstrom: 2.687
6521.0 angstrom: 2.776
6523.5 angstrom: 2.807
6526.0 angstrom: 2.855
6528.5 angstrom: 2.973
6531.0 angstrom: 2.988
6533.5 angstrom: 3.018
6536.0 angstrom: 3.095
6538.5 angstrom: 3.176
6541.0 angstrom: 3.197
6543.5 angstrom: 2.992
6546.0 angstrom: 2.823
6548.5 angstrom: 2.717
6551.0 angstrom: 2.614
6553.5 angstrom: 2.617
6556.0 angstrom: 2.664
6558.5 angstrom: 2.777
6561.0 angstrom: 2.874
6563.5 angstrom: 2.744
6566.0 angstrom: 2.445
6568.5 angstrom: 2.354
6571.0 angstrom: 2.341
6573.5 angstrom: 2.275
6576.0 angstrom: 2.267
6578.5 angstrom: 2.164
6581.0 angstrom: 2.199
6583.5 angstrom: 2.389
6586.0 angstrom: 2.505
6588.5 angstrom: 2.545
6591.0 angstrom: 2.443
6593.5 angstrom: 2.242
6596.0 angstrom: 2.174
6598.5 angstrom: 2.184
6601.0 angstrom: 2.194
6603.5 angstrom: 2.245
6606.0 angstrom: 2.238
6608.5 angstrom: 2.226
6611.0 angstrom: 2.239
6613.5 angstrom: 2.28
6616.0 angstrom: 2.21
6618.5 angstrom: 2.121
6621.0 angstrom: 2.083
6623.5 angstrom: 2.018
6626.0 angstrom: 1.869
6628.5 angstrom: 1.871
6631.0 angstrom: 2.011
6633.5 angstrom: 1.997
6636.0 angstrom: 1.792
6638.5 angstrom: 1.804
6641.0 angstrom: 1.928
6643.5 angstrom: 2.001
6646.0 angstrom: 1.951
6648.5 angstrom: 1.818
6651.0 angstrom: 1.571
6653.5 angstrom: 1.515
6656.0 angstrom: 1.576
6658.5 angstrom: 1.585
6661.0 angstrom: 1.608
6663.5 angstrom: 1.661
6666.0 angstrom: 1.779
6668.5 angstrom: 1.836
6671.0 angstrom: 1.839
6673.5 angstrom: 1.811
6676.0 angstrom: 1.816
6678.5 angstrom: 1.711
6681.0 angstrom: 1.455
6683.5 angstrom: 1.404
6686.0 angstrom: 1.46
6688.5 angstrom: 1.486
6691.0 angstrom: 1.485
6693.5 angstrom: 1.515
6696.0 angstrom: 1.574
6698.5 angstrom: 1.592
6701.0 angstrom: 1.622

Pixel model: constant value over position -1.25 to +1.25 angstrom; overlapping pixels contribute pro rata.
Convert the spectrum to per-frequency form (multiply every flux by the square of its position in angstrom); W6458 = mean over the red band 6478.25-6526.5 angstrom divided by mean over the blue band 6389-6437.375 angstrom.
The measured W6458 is 1.3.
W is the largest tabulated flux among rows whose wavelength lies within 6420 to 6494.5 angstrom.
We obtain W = 2.544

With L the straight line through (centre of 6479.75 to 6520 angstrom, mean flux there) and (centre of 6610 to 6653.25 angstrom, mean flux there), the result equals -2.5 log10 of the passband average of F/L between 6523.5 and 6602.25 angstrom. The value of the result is -0.19 mag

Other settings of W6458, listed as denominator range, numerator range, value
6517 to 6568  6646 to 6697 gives 0.60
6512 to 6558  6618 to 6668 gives 0.66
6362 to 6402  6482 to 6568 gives 1.67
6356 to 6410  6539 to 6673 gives 1.38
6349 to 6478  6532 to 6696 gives 1.19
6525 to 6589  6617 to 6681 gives 0.70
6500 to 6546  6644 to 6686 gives 0.63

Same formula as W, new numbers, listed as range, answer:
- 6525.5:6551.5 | 3.197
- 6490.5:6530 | 2.973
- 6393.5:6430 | 2.048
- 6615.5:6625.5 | 2.21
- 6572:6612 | 2.545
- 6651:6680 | 1.839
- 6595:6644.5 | 2.28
